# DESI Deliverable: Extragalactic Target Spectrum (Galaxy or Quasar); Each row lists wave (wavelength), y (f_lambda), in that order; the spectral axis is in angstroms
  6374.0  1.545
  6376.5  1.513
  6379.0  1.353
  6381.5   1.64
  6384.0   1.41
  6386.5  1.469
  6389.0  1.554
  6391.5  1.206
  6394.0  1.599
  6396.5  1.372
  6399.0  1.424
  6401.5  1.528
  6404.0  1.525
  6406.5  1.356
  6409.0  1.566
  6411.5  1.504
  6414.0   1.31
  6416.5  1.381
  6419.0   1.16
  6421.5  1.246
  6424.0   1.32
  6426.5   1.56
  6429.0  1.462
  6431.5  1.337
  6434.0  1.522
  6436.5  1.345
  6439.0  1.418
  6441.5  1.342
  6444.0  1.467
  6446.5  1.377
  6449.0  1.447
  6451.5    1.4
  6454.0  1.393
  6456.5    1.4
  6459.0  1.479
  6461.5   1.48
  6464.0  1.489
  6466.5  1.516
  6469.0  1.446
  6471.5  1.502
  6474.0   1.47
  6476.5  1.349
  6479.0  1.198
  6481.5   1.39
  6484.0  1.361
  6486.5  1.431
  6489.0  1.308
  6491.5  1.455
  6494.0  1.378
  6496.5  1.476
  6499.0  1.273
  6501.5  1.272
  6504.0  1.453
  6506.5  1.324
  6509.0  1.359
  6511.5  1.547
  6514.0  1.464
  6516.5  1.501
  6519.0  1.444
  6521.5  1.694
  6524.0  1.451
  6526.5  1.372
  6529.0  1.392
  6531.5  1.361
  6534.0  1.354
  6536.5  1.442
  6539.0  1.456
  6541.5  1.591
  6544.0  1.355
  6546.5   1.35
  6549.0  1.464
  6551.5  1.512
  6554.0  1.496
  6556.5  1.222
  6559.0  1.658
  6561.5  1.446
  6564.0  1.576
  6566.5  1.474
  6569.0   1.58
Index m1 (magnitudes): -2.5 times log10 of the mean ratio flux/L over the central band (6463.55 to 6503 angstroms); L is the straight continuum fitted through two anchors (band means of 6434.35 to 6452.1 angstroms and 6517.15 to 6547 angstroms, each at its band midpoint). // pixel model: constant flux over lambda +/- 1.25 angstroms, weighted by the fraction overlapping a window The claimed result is 0.02 mag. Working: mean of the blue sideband 1.41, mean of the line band 1.39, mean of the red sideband 1.44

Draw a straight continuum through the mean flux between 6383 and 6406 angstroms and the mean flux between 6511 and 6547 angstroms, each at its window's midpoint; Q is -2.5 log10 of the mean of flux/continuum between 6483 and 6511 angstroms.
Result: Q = 0.06 mag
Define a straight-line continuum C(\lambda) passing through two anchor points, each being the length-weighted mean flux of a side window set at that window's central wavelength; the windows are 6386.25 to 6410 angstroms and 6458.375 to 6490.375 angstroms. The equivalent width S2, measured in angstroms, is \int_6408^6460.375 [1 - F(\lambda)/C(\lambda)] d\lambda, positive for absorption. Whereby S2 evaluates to 1.3 angstroms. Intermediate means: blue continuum 1.46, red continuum 1.42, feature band 1.4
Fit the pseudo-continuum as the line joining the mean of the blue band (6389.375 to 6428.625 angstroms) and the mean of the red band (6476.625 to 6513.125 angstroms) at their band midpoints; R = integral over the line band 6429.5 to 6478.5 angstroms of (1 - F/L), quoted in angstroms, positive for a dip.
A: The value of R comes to -1.3 angstroms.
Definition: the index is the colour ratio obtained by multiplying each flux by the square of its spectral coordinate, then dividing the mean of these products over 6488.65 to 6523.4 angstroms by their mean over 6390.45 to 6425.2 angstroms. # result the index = 1.1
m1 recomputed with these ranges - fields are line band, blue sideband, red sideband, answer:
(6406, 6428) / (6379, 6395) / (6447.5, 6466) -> 0.06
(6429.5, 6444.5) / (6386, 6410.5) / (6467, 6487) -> 0.02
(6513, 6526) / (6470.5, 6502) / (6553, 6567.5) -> -0.06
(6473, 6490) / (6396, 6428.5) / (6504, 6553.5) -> 0.06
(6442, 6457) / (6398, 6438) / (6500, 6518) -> 0.00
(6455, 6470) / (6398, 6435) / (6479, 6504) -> -0.06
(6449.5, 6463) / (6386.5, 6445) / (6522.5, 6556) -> -0.01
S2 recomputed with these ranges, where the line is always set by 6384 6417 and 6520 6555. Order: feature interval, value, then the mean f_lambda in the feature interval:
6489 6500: 0.5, 1.39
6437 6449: 0.4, 1.4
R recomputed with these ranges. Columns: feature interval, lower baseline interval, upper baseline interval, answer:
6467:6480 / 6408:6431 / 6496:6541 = 0.0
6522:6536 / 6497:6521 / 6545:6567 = 0.3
